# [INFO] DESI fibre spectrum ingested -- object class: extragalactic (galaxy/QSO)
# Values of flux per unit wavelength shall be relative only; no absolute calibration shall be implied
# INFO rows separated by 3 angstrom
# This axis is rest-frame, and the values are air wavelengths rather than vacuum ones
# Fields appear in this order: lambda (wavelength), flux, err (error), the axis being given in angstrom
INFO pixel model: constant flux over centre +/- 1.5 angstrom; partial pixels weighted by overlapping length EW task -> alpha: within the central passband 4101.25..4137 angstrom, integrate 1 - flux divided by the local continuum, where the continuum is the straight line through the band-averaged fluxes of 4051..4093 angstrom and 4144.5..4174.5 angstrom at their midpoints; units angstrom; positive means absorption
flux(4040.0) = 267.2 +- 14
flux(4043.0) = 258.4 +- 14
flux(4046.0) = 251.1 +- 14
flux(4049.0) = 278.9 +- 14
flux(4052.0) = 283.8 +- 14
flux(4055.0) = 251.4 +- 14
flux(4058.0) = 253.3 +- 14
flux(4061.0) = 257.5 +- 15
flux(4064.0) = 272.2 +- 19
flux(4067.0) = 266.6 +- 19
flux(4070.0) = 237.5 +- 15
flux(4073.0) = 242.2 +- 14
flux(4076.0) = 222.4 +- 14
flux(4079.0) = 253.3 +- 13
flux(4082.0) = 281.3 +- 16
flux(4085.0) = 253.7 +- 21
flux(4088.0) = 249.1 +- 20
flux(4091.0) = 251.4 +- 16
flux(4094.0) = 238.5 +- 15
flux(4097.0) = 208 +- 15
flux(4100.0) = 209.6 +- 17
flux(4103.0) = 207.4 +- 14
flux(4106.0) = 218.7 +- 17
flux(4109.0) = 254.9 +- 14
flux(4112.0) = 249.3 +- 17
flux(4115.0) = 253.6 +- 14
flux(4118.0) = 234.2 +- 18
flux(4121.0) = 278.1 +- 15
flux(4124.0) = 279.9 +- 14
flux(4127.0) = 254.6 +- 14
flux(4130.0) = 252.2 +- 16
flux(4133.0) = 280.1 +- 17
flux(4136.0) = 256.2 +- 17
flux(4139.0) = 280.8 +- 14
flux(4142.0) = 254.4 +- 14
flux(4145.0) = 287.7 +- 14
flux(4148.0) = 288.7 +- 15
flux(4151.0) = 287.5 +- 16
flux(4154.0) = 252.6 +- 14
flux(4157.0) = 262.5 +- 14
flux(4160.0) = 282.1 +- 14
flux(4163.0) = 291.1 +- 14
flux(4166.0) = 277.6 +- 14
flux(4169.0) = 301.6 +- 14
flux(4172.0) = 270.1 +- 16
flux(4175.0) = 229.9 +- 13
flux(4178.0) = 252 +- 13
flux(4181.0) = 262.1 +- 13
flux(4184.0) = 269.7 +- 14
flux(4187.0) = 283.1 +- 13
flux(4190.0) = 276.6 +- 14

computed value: 2.2 angstrom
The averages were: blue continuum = 255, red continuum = 278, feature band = 251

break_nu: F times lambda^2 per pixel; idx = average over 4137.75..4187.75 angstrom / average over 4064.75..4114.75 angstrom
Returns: 1.17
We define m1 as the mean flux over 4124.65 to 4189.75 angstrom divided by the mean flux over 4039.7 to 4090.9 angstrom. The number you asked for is 1.05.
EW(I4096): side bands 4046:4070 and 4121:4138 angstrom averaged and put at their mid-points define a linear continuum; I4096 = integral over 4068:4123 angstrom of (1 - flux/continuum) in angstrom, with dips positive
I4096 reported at 4.8 angstrom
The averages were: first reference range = 264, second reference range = 266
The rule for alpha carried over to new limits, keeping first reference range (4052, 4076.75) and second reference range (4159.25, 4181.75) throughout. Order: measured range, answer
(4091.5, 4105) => 2.1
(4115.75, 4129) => 0.1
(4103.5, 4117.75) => 1.1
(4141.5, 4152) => -0.6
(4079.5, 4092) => -0.1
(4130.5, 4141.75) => -0.1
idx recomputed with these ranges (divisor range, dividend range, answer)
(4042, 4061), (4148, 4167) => 1.11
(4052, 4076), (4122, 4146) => 1.09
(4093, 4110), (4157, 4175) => 1.30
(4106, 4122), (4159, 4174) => 1.16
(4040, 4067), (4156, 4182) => 1.08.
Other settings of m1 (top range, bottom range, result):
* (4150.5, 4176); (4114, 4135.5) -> 1.04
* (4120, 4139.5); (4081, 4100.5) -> 1.11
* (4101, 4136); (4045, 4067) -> 0.95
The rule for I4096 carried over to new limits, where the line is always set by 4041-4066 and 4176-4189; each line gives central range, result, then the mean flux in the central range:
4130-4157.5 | -0.68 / 272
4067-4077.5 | 1.00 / 239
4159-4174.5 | -0.91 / 281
